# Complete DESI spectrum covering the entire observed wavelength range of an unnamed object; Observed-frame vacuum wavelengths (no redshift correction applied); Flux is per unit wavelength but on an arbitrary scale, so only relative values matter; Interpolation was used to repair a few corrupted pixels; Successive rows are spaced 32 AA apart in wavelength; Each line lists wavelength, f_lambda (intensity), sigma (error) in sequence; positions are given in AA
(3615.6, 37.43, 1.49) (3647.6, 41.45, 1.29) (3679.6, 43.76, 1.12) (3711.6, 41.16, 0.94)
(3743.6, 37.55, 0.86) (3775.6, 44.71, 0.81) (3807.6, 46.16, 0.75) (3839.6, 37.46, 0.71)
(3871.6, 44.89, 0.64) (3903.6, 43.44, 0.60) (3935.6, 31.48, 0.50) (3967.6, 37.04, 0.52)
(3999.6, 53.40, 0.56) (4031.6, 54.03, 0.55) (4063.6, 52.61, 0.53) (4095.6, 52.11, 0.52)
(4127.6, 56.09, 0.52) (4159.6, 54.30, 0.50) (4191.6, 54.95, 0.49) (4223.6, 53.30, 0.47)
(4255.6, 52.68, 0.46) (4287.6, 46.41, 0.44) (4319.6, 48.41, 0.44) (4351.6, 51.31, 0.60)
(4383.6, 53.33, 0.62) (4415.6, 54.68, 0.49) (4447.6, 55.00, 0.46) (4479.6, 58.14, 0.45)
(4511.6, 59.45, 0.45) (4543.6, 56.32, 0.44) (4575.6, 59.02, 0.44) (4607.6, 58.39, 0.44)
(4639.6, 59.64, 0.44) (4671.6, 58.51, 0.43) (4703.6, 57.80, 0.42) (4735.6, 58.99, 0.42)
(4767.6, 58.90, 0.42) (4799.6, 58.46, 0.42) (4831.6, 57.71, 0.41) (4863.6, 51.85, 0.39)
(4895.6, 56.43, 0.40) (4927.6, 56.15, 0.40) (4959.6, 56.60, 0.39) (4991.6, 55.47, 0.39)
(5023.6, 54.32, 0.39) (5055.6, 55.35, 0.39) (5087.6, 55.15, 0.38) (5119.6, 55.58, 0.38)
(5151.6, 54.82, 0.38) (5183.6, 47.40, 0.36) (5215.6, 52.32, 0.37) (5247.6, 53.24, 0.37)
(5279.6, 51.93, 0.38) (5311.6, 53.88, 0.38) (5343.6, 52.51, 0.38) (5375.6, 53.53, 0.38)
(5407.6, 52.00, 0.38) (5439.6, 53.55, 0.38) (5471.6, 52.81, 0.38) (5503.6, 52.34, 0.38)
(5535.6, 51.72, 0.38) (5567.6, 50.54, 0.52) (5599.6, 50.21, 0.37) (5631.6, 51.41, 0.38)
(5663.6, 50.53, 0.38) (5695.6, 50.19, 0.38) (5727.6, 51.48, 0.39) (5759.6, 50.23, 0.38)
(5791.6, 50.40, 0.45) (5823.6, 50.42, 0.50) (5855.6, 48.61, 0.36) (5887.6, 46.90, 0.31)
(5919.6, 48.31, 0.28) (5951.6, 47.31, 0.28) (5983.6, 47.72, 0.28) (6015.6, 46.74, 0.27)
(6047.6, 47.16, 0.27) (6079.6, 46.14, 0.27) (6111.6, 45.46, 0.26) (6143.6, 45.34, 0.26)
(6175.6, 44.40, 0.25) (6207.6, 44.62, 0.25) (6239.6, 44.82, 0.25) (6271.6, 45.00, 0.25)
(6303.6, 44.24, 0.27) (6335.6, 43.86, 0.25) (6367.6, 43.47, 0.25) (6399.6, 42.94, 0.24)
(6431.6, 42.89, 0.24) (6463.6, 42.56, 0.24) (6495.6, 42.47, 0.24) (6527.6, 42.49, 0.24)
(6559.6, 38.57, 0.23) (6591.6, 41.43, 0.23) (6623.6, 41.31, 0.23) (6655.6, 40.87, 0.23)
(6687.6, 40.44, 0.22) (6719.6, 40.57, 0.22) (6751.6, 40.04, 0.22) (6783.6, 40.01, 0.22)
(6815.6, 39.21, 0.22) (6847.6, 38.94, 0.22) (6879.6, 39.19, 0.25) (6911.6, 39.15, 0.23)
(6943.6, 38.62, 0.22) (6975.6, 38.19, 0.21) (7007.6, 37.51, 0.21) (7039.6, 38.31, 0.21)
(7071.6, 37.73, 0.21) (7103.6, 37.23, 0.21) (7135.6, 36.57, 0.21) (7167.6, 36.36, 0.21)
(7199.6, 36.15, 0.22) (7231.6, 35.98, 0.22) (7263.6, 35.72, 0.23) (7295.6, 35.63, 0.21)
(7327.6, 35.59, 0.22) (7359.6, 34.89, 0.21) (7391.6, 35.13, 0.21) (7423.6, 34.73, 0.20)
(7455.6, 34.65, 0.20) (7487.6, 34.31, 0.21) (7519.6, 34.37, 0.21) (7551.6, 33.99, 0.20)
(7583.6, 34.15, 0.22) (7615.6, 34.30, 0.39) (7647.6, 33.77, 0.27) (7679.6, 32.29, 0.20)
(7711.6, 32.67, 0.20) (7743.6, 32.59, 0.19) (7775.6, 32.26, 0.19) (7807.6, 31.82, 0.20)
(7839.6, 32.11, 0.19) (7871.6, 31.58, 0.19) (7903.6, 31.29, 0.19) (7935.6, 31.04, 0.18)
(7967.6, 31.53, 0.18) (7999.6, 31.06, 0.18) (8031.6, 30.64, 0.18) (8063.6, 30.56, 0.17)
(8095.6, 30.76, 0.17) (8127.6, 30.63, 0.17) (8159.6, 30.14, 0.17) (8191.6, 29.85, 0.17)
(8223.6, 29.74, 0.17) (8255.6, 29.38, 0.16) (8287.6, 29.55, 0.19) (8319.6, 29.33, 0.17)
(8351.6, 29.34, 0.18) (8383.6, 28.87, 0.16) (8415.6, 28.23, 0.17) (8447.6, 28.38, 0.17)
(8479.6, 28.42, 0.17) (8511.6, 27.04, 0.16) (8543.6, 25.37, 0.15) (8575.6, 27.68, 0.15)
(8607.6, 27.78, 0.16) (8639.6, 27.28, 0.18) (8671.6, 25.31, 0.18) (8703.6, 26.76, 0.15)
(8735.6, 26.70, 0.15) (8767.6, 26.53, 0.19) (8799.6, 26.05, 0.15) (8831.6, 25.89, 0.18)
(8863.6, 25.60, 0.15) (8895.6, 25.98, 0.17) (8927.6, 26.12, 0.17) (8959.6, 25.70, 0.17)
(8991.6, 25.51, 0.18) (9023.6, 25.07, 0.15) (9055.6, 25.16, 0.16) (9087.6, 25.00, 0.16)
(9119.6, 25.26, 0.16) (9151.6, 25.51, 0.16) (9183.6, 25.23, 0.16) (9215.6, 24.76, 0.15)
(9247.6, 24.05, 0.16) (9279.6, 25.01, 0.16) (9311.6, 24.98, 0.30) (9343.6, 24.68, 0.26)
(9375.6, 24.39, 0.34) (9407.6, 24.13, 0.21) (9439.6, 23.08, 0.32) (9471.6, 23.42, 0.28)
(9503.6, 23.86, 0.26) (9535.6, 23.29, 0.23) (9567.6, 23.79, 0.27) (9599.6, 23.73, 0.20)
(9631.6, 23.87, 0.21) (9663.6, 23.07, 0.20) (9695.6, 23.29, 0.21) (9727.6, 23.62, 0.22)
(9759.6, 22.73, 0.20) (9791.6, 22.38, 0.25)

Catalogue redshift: 0.000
